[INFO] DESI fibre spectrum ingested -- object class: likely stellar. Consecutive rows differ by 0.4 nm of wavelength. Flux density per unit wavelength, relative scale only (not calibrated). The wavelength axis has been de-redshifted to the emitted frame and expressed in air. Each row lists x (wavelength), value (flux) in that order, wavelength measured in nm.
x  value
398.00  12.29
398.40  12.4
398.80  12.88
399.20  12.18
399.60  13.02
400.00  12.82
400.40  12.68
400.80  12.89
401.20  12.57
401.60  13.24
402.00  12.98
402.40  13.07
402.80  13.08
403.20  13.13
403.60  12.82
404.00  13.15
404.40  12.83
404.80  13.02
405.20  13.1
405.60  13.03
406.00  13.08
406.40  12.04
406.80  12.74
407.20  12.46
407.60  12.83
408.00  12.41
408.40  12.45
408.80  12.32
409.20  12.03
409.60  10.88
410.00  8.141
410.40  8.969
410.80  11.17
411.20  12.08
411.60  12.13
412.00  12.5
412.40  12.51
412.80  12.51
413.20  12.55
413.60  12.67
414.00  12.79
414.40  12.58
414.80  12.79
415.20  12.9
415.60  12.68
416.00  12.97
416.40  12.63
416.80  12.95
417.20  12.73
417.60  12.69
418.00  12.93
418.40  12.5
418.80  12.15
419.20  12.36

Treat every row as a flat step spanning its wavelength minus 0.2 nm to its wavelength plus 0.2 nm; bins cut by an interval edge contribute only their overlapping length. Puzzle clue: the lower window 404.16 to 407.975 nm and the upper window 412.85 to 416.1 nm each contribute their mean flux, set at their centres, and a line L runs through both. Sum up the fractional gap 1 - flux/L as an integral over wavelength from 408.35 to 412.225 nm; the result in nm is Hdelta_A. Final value 0.46 nm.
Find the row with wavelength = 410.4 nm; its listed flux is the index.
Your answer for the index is 8.969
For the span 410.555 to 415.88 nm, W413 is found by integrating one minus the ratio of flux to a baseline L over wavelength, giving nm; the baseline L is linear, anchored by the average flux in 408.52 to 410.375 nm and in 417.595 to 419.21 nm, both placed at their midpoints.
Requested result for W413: -0.43 nm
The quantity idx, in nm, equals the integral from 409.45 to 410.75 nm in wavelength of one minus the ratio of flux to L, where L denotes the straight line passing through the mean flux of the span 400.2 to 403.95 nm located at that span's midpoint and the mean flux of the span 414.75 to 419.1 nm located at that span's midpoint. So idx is 0.34 nm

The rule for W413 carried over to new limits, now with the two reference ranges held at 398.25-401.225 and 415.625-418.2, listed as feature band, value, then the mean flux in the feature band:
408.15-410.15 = 0.23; 11.3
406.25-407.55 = 0.03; 12.5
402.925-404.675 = -0.04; 13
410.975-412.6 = 0.06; 12.3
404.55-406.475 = -0.03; 12.9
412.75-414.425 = 0.02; 12.6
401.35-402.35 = -0.03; 13.1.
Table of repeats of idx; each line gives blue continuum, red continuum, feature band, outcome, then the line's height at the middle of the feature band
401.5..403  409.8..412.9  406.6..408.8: -0.109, 12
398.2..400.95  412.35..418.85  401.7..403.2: -0.044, 12.7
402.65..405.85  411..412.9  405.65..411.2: 0.417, 12.6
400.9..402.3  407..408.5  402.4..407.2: -0.063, 12.7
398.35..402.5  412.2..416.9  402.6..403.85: -0.023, 12.8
